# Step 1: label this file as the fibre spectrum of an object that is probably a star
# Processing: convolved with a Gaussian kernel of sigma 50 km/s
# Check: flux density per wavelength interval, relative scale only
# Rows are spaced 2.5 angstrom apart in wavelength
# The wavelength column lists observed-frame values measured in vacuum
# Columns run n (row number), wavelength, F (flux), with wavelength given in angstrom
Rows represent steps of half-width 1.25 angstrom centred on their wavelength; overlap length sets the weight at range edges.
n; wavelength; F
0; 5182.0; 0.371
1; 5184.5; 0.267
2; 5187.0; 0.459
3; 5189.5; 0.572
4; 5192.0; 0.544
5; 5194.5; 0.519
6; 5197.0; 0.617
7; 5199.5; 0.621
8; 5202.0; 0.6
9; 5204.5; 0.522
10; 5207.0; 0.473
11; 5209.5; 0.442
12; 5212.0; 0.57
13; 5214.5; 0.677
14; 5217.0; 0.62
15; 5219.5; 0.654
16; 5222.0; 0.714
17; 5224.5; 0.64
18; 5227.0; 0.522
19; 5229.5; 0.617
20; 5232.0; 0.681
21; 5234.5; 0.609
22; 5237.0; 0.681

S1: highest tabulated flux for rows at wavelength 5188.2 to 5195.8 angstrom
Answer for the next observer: 0.572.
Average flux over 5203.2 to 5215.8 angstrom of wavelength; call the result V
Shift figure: 0.537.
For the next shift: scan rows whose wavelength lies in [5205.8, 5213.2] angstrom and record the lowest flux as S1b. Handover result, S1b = 0.442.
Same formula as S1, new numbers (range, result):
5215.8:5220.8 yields 0.654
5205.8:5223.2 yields 0.714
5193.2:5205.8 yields 0.621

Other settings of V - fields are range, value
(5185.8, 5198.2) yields 0.542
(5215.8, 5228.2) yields 0.63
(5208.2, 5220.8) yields 0.593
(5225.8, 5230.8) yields 0.571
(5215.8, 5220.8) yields 0.638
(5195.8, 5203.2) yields 0.613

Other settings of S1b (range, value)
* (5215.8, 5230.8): 0.522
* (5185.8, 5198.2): 0.459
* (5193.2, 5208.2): 0.473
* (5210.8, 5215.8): 0.57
